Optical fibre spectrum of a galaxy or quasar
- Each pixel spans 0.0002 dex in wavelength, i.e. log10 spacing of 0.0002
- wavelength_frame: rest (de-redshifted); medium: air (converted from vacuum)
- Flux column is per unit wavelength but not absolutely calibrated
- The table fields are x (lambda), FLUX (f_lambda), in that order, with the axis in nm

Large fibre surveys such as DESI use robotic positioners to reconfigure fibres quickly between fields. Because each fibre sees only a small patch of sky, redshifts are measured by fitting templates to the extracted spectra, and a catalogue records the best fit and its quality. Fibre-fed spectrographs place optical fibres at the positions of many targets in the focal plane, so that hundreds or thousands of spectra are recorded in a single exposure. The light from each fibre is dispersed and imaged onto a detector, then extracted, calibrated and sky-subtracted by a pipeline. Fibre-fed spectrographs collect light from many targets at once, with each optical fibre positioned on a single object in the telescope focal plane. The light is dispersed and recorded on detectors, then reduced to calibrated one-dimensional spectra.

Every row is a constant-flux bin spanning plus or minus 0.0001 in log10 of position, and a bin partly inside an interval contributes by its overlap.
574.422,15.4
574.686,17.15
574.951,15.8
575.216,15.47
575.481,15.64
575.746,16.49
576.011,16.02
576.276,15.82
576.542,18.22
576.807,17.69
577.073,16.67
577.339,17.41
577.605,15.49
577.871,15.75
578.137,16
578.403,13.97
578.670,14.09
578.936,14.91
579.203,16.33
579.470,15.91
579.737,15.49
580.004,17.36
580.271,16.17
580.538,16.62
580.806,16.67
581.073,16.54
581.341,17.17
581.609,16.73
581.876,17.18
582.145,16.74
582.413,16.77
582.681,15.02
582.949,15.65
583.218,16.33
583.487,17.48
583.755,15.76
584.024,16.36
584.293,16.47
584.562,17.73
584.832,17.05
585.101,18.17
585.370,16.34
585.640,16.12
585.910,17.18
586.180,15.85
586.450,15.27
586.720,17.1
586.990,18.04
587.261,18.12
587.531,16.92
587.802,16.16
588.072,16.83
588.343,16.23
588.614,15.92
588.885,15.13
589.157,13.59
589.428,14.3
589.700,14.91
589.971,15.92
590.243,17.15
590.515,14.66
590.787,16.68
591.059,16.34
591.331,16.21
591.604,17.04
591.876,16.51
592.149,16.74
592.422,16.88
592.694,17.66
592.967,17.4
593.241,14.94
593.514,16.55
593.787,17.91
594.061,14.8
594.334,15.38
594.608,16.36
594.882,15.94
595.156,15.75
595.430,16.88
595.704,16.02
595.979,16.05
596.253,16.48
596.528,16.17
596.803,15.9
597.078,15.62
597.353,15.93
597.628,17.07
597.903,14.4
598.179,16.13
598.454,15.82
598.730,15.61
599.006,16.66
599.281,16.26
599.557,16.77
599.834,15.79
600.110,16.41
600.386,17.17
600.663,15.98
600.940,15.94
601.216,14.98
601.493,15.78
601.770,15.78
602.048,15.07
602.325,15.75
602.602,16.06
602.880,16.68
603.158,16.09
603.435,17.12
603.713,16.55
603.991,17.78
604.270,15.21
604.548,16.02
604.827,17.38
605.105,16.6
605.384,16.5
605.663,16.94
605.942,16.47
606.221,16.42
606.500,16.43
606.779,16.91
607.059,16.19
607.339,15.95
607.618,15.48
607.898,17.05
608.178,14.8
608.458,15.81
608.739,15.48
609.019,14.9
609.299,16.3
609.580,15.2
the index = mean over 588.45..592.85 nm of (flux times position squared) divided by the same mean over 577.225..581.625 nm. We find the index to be 1.0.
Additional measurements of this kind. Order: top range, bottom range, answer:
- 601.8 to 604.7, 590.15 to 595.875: 1.03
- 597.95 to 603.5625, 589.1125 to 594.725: 1.03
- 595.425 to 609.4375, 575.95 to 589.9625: 1.06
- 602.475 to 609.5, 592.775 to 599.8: 1.04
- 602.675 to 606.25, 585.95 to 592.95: 1.07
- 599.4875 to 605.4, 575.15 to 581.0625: 1.09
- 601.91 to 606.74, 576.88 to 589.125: 1.08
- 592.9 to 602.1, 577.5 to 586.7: 1.04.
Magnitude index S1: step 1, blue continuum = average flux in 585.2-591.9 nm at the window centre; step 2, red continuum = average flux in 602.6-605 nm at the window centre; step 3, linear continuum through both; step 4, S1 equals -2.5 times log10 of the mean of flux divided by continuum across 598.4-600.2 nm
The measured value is 0.02 mag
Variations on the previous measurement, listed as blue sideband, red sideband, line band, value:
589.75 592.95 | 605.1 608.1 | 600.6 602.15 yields 0.059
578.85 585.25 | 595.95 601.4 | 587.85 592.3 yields 0.028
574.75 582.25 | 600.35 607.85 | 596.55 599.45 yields 0.020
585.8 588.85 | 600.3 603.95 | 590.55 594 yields -0.011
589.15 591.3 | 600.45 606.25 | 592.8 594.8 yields -0.029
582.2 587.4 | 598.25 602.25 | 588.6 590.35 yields 0.088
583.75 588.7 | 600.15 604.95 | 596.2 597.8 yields 0.016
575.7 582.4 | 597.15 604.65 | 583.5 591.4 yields -0.006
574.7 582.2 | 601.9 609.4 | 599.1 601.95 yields 0.010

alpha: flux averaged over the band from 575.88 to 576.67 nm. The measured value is 16.7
